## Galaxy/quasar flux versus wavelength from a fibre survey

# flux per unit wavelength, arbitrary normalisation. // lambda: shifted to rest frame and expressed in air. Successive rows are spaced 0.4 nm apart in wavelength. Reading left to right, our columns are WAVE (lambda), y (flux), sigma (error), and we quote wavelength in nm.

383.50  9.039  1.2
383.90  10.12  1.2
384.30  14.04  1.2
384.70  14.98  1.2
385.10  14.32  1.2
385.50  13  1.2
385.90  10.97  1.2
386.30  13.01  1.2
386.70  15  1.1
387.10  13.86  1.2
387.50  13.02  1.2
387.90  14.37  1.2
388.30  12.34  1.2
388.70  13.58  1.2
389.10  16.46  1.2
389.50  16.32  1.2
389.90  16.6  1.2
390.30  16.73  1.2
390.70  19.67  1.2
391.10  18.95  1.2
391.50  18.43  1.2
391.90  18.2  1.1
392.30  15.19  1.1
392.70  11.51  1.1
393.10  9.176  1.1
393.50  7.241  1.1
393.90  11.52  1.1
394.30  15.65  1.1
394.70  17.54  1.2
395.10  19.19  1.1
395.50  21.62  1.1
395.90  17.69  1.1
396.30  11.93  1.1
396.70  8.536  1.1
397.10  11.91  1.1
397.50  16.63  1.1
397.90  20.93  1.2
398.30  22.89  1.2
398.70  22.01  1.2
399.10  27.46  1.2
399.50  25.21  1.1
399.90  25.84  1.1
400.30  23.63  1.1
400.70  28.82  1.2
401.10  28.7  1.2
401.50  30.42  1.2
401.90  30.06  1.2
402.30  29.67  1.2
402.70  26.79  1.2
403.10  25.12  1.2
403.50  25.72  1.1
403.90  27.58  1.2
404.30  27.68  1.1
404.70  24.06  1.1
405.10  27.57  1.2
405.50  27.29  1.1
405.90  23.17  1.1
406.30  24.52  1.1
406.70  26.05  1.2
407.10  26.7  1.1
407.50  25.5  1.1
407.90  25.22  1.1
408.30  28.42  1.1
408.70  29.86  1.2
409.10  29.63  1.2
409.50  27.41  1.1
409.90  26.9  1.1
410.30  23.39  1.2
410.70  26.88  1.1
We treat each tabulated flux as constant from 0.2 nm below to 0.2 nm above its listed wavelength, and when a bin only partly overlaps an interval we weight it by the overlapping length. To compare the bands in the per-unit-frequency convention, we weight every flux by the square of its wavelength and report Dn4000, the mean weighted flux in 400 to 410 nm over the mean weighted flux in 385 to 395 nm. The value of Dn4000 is 2.00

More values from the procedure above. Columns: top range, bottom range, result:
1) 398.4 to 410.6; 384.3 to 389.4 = 2.11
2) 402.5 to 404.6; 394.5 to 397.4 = 1.77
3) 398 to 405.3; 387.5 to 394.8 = 1.88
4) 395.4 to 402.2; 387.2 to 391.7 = 1.45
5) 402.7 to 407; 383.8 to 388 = 2.13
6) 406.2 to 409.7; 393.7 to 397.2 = 1.90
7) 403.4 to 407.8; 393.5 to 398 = 1.79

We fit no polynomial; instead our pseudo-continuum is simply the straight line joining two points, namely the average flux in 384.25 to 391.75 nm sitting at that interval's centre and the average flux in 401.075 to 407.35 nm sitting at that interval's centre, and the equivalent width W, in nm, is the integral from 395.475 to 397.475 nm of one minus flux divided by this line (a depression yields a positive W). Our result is 0.69 nm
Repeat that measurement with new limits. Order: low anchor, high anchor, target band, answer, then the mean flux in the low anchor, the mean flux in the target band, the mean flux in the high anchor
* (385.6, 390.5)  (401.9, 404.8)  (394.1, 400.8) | 0.77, 14.3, 19.7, 27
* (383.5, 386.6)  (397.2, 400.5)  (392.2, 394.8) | 0.91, 12.7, 12.3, 22.7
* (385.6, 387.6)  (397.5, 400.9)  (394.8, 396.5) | 0.27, 13.2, 17.6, 24.1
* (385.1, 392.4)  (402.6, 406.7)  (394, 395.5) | 0.13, 15.3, 17.6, 25.9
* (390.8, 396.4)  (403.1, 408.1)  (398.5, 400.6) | -0.45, 15.4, 25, 25.9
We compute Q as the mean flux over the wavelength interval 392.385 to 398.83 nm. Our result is 15.3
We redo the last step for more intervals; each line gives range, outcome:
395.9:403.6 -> 23.1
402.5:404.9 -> 26.2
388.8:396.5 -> 15.7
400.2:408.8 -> 26.9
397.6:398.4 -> 21.1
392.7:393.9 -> 9.31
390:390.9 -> 18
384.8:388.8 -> 13.4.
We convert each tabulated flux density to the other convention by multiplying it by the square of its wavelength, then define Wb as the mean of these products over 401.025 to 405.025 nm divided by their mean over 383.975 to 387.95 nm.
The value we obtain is 2.22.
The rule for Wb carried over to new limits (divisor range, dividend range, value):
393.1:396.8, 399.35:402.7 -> 1.99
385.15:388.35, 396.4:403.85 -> 1.92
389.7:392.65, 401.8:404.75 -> 1.66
